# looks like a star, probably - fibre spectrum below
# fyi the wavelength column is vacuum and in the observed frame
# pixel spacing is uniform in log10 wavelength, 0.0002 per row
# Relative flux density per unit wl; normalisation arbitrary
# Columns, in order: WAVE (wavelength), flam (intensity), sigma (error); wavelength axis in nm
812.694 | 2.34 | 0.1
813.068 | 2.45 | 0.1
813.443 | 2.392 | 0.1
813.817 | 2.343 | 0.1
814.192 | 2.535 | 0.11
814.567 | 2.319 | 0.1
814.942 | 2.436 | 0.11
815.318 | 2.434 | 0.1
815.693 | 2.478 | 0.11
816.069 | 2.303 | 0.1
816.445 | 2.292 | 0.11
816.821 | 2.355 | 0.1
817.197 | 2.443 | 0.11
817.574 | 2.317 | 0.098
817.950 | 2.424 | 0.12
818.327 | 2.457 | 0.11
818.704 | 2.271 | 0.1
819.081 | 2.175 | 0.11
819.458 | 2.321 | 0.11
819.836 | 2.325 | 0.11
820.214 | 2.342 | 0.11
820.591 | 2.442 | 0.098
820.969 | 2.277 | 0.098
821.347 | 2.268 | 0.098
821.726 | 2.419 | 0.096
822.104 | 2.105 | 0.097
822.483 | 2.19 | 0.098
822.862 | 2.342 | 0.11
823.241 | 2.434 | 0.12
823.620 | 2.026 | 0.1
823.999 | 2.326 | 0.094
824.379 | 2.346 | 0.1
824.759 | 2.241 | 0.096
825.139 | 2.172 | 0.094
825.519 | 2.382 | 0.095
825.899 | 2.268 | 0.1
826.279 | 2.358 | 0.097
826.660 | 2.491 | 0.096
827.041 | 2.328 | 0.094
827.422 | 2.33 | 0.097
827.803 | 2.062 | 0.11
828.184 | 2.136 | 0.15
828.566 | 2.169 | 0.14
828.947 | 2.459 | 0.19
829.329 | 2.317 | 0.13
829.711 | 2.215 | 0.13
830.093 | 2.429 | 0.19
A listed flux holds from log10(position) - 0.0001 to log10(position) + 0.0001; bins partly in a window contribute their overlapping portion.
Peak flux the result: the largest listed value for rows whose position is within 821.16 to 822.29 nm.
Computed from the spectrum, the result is 2.419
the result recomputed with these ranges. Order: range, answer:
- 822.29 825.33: 2.434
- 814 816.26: 2.535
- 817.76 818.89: 2.457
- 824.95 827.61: 2.491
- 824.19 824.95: 2.346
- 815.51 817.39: 2.478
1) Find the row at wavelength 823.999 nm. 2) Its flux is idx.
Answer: 2.326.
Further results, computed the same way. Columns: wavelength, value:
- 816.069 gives 2.303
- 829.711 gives 2.215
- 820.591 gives 2.442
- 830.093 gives 2.429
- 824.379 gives 2.346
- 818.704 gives 2.271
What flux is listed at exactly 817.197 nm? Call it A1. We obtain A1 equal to 2.443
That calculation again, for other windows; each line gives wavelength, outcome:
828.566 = 2.169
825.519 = 2.382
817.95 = 2.424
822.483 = 2.19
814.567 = 2.319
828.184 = 2.136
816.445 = 2.292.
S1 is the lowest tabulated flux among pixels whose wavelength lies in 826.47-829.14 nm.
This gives 2.062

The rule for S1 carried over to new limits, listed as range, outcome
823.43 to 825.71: 2.026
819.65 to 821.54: 2.268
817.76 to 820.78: 2.175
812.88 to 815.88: 2.319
